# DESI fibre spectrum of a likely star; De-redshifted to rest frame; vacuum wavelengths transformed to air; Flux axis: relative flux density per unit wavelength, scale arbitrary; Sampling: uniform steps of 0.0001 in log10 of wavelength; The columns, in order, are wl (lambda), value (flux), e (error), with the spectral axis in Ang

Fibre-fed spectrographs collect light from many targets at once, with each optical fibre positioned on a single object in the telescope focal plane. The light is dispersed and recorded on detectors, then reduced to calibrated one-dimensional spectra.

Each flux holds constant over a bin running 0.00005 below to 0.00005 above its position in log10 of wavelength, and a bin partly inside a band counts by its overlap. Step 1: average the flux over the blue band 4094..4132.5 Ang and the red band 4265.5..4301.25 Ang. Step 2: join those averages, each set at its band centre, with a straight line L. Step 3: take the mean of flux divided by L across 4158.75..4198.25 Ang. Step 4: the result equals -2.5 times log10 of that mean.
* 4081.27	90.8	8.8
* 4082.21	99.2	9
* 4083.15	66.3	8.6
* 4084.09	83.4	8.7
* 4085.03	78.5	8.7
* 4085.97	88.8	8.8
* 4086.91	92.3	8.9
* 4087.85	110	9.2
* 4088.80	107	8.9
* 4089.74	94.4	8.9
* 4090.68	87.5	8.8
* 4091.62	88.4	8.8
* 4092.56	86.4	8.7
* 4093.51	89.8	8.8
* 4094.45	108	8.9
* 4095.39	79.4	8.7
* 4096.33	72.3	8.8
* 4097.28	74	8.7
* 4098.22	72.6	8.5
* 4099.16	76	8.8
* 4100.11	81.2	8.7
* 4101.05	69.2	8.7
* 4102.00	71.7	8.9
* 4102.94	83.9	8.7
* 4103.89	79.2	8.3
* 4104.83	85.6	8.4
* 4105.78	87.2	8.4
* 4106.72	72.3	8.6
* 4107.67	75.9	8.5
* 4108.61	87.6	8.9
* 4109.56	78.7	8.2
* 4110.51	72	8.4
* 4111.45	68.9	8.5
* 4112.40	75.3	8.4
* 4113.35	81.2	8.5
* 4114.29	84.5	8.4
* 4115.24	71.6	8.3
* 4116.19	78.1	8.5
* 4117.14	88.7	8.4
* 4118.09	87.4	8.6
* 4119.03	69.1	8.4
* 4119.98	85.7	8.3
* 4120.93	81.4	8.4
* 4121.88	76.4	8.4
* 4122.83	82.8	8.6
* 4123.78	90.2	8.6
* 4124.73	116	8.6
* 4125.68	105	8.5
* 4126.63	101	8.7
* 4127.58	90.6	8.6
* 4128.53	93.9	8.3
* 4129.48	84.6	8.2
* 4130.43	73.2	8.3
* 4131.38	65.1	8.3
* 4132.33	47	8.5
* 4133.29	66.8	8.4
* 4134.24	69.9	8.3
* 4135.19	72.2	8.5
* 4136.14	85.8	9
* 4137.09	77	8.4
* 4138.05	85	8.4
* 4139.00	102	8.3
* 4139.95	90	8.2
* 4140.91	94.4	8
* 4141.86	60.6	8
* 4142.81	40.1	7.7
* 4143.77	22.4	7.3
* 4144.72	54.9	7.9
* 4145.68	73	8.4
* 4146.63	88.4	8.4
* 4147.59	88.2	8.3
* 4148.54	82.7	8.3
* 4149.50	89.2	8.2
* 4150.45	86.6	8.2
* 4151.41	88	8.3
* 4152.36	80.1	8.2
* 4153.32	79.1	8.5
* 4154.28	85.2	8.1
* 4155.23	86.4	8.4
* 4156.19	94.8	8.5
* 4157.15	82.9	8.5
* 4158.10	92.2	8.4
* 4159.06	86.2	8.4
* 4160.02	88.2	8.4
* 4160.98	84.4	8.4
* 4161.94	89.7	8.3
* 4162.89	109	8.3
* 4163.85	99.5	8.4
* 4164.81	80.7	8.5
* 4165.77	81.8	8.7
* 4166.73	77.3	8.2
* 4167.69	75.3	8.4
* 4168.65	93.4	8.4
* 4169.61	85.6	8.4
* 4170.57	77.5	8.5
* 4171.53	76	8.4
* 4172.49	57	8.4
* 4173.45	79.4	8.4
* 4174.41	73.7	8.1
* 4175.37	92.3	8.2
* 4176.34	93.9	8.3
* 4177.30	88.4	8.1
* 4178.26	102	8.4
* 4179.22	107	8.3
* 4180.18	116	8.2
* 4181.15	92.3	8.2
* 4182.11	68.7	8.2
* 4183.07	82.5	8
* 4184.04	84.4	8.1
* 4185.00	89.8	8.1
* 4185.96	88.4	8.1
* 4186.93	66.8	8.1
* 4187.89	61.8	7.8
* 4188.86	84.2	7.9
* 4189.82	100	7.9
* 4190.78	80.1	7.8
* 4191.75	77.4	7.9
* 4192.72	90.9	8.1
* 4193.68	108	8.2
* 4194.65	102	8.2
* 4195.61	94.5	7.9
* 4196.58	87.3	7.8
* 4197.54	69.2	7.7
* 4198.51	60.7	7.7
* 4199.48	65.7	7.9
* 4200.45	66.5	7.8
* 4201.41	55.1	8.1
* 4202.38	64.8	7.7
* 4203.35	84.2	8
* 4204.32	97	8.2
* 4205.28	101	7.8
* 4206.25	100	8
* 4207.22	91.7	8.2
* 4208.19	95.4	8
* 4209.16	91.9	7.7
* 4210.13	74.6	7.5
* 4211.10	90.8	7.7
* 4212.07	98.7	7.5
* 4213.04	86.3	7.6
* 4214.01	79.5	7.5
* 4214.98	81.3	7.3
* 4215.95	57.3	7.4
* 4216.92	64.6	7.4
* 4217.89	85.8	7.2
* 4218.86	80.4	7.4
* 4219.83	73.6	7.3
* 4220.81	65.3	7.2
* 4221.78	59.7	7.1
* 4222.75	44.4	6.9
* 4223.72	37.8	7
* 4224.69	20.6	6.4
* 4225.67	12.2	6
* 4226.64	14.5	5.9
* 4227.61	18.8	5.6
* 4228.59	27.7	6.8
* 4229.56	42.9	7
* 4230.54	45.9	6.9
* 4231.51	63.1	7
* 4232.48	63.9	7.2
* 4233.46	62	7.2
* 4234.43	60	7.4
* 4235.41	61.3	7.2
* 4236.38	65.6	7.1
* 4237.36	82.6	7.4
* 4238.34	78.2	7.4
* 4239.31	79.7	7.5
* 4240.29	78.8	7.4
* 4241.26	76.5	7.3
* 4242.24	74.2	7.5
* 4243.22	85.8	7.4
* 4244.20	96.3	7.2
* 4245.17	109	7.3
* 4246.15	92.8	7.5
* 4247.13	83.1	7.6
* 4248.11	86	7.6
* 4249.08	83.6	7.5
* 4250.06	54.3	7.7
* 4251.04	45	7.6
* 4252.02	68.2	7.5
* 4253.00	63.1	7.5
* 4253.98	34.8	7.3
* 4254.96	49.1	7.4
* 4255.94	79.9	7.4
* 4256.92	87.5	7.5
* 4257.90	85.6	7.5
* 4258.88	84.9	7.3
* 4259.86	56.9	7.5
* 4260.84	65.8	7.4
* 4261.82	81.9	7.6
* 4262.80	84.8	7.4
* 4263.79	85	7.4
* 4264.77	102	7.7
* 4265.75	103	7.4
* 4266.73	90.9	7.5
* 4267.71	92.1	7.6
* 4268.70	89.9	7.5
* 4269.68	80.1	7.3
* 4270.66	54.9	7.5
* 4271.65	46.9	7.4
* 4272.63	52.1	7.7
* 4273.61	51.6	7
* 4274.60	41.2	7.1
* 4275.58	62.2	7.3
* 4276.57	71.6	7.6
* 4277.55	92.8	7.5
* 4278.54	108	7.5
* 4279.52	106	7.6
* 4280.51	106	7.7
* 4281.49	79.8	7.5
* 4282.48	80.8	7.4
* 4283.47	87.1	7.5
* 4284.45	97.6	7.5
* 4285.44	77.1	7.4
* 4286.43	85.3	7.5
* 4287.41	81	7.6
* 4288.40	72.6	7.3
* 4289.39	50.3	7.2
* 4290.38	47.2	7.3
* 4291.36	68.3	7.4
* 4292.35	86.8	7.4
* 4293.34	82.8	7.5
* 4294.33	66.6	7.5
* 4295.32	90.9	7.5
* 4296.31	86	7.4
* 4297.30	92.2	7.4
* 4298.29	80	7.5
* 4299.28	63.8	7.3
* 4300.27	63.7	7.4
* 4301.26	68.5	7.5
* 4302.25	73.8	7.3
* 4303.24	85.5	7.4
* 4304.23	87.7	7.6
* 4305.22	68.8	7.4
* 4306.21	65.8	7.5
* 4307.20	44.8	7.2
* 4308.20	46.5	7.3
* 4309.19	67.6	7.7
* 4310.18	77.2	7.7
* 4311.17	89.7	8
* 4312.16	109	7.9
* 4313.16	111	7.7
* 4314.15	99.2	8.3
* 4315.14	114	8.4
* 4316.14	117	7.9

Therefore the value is -0.09 mag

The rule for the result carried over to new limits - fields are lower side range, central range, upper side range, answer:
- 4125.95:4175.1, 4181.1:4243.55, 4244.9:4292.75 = 0.090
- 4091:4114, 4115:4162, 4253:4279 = -0.032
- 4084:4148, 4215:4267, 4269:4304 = 0.148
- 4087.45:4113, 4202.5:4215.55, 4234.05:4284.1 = -0.136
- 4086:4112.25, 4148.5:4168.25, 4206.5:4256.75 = -0.141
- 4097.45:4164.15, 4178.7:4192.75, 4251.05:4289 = -0.086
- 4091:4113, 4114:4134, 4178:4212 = -0.019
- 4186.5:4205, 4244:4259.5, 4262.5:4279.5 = 0.052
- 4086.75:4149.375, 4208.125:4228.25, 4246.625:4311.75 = 0.230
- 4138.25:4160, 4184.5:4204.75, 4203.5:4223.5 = -0.006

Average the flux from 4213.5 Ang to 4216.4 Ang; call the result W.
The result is 73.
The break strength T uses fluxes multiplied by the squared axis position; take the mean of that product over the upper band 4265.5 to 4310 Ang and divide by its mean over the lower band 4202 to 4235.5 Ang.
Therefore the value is 1.19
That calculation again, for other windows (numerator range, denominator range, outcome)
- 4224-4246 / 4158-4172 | 0.72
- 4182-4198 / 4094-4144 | 1.11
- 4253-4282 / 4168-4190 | 0.94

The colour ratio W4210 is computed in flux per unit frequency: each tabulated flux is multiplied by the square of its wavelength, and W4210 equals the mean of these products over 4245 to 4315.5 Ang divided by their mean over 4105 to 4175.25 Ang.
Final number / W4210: 1.02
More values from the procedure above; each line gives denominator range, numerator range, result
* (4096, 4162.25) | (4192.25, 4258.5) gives 0.93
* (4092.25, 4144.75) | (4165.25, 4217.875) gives 1.09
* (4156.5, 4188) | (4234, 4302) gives 0.93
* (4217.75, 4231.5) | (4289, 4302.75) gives 1.70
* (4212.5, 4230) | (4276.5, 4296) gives 1.60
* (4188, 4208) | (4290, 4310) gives 0.90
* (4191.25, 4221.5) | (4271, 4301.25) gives 0.96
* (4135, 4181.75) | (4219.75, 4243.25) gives 0.68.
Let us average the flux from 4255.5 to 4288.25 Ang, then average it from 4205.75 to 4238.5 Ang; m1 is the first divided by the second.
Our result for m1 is 1.26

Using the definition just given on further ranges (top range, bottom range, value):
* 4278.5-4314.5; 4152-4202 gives 0.94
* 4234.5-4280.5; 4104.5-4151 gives 0.96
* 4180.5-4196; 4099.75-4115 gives 1.10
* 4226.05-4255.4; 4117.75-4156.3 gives 0.81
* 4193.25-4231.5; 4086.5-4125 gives 0.83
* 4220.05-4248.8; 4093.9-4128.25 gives 0.75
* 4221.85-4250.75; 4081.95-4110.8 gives 0.74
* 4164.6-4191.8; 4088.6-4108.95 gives 1.01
